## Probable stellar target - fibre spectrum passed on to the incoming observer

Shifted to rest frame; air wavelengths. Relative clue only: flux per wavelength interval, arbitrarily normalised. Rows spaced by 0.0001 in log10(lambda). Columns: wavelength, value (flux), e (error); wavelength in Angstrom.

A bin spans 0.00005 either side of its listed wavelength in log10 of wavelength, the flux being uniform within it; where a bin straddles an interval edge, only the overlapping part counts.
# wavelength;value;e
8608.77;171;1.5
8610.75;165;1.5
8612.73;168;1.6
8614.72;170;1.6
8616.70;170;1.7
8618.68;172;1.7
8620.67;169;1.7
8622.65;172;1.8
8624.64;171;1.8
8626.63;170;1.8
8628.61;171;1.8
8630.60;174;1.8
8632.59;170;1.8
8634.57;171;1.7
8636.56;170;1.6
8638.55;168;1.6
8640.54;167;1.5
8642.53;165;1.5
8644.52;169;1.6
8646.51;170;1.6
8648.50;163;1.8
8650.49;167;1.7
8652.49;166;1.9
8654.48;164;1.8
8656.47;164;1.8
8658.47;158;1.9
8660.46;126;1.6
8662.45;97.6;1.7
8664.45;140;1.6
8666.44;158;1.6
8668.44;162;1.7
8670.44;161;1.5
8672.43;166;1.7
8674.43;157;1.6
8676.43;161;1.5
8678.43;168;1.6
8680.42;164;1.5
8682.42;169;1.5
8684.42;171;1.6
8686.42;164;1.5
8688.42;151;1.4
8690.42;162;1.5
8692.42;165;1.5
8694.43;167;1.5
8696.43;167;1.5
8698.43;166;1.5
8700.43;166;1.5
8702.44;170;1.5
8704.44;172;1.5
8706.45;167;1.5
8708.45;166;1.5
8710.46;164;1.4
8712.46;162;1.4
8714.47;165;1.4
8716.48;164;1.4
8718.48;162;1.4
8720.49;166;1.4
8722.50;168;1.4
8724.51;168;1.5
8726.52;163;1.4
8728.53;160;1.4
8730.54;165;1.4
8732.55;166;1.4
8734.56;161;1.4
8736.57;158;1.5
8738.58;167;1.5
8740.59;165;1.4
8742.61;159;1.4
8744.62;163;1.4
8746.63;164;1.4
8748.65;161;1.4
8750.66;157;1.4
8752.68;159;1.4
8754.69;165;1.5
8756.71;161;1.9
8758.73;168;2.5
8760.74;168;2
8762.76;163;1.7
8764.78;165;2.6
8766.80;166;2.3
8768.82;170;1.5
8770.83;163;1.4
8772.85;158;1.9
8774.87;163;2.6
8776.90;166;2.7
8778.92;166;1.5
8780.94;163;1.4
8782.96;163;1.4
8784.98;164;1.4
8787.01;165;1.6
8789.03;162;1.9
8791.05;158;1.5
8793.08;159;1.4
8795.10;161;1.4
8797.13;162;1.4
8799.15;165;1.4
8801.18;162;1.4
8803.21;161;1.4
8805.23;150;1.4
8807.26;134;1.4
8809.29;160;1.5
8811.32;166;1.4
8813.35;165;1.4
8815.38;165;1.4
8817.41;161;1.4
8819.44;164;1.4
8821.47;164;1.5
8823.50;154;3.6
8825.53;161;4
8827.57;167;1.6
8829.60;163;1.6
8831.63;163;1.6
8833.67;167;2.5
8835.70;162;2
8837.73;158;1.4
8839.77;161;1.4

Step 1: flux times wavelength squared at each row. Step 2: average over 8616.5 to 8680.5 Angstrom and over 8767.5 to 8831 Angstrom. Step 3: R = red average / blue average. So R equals 1.03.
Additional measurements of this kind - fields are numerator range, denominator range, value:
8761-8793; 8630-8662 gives 1.03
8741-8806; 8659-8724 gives 1.03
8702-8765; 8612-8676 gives 1.03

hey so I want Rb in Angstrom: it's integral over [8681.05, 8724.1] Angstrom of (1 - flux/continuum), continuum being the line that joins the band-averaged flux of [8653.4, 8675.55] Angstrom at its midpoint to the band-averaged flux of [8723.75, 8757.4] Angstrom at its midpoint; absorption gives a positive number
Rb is -2.5 Angstrom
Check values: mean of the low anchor 150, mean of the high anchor 162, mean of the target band 165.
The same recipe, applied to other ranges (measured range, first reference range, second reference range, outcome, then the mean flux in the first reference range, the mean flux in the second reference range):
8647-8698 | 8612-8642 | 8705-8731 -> 2.7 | 170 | 165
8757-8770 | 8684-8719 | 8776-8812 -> -0.4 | 165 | 160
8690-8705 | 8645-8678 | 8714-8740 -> -0.6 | 155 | 164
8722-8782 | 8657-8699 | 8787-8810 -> -2.3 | 157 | 158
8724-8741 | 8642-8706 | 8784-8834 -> -0.3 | 161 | 161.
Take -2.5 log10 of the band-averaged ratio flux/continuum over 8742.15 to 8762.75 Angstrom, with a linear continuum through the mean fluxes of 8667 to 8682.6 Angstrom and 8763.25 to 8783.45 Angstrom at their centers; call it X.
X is 0.01 mag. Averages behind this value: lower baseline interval 163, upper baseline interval 164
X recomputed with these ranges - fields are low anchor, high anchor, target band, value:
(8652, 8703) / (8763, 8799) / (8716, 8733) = -0.026 mag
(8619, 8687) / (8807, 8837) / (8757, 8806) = -0.007 mag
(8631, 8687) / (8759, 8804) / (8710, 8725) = -0.019 mag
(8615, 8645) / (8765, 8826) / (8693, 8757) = 0.006 mag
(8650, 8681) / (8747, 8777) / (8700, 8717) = -0.051 mag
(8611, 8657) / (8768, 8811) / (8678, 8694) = 0.012 mag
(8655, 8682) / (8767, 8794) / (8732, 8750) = -0.020 mag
